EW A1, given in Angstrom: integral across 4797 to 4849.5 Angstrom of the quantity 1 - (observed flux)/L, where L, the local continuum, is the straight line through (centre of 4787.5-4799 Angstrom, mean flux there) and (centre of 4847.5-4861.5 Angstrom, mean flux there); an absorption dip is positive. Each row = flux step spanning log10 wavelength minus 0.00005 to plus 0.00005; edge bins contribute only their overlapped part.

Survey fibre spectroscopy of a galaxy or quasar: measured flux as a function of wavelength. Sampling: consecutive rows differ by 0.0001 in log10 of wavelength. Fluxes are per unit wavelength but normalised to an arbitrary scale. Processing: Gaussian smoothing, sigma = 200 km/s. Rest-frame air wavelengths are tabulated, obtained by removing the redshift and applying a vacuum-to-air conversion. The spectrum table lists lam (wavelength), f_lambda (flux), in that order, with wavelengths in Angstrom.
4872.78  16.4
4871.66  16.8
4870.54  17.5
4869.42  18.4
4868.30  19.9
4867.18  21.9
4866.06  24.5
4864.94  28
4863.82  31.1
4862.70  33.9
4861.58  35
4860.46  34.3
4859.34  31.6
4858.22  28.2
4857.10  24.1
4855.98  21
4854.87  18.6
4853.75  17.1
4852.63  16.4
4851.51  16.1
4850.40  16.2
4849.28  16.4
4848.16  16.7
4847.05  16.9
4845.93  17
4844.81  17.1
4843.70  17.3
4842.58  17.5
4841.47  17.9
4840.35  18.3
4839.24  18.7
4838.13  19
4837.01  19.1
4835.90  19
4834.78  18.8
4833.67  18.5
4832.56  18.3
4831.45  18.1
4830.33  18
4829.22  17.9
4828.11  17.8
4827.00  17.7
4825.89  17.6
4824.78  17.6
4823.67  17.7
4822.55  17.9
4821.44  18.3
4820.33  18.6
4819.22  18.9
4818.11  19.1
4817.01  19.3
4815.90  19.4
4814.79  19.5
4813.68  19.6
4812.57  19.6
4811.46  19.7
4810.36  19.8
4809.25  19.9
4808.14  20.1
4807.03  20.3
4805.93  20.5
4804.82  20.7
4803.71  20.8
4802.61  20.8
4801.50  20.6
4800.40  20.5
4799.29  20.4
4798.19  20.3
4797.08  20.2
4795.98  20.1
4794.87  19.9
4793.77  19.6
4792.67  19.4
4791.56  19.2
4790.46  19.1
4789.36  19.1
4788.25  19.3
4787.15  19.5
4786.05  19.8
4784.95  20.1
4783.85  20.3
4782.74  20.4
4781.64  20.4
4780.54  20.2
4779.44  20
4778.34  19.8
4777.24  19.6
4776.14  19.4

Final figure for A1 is 4.67 Angstrom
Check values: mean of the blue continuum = 19.6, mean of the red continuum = 21.8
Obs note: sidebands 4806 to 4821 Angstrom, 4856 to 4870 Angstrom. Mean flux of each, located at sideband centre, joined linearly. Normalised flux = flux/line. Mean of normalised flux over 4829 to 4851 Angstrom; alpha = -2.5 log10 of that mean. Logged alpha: 0.305 mag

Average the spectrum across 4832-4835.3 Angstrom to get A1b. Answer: 18.6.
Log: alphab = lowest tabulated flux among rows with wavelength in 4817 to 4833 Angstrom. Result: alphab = 17.6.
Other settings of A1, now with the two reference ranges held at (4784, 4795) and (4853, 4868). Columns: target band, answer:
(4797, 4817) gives 1.1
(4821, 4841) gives 4.6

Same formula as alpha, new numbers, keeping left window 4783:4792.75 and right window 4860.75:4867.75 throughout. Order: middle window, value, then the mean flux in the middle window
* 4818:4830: 0.31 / 18.1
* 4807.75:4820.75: 0.18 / 19.5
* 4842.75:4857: 0.49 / 17.5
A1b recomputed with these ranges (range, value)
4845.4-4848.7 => 16.9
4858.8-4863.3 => 33.7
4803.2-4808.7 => 20.5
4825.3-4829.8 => 17.8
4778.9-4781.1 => 20.1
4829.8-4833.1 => 18.1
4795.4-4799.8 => 20.2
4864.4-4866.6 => 26.3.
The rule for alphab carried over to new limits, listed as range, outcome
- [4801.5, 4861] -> 16.1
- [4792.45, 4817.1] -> 19.3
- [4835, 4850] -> 16.4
